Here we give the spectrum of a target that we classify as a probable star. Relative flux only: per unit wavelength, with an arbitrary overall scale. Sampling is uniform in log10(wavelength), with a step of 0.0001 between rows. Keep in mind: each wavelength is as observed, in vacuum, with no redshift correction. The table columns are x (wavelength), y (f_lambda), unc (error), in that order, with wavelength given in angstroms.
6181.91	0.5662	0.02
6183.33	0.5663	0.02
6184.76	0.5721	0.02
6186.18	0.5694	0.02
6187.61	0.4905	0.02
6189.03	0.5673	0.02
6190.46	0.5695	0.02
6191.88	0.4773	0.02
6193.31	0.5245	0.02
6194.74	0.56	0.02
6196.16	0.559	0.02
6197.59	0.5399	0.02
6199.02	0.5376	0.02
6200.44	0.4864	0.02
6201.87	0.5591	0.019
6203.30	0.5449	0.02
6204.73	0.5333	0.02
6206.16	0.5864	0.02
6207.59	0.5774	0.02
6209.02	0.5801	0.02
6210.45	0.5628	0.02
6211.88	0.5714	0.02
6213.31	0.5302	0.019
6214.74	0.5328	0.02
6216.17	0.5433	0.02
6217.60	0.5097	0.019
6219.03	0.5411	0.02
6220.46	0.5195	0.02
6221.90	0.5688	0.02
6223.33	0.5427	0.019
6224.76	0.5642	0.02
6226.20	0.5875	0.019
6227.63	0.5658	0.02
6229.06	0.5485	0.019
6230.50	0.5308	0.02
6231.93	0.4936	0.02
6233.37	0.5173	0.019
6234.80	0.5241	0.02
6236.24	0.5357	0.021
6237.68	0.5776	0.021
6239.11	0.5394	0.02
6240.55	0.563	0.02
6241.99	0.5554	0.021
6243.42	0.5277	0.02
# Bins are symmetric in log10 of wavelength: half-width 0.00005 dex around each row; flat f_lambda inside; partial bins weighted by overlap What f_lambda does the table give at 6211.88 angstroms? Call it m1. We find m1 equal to 0.5714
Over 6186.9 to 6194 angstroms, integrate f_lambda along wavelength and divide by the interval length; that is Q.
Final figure 0.526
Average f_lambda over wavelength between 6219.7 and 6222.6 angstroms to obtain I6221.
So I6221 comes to 0.543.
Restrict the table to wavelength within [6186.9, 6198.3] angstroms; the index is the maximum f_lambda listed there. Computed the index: 0.5695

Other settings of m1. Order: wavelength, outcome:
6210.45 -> 0.5628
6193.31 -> 0.5245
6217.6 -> 0.5097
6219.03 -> 0.5411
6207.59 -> 0.5774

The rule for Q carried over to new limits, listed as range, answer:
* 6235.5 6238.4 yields 0.556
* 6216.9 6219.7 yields 0.526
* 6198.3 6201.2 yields 0.513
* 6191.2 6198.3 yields 0.532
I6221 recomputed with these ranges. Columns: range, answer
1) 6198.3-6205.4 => 0.532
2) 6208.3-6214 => 0.561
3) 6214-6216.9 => 0.538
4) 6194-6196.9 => 0.559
